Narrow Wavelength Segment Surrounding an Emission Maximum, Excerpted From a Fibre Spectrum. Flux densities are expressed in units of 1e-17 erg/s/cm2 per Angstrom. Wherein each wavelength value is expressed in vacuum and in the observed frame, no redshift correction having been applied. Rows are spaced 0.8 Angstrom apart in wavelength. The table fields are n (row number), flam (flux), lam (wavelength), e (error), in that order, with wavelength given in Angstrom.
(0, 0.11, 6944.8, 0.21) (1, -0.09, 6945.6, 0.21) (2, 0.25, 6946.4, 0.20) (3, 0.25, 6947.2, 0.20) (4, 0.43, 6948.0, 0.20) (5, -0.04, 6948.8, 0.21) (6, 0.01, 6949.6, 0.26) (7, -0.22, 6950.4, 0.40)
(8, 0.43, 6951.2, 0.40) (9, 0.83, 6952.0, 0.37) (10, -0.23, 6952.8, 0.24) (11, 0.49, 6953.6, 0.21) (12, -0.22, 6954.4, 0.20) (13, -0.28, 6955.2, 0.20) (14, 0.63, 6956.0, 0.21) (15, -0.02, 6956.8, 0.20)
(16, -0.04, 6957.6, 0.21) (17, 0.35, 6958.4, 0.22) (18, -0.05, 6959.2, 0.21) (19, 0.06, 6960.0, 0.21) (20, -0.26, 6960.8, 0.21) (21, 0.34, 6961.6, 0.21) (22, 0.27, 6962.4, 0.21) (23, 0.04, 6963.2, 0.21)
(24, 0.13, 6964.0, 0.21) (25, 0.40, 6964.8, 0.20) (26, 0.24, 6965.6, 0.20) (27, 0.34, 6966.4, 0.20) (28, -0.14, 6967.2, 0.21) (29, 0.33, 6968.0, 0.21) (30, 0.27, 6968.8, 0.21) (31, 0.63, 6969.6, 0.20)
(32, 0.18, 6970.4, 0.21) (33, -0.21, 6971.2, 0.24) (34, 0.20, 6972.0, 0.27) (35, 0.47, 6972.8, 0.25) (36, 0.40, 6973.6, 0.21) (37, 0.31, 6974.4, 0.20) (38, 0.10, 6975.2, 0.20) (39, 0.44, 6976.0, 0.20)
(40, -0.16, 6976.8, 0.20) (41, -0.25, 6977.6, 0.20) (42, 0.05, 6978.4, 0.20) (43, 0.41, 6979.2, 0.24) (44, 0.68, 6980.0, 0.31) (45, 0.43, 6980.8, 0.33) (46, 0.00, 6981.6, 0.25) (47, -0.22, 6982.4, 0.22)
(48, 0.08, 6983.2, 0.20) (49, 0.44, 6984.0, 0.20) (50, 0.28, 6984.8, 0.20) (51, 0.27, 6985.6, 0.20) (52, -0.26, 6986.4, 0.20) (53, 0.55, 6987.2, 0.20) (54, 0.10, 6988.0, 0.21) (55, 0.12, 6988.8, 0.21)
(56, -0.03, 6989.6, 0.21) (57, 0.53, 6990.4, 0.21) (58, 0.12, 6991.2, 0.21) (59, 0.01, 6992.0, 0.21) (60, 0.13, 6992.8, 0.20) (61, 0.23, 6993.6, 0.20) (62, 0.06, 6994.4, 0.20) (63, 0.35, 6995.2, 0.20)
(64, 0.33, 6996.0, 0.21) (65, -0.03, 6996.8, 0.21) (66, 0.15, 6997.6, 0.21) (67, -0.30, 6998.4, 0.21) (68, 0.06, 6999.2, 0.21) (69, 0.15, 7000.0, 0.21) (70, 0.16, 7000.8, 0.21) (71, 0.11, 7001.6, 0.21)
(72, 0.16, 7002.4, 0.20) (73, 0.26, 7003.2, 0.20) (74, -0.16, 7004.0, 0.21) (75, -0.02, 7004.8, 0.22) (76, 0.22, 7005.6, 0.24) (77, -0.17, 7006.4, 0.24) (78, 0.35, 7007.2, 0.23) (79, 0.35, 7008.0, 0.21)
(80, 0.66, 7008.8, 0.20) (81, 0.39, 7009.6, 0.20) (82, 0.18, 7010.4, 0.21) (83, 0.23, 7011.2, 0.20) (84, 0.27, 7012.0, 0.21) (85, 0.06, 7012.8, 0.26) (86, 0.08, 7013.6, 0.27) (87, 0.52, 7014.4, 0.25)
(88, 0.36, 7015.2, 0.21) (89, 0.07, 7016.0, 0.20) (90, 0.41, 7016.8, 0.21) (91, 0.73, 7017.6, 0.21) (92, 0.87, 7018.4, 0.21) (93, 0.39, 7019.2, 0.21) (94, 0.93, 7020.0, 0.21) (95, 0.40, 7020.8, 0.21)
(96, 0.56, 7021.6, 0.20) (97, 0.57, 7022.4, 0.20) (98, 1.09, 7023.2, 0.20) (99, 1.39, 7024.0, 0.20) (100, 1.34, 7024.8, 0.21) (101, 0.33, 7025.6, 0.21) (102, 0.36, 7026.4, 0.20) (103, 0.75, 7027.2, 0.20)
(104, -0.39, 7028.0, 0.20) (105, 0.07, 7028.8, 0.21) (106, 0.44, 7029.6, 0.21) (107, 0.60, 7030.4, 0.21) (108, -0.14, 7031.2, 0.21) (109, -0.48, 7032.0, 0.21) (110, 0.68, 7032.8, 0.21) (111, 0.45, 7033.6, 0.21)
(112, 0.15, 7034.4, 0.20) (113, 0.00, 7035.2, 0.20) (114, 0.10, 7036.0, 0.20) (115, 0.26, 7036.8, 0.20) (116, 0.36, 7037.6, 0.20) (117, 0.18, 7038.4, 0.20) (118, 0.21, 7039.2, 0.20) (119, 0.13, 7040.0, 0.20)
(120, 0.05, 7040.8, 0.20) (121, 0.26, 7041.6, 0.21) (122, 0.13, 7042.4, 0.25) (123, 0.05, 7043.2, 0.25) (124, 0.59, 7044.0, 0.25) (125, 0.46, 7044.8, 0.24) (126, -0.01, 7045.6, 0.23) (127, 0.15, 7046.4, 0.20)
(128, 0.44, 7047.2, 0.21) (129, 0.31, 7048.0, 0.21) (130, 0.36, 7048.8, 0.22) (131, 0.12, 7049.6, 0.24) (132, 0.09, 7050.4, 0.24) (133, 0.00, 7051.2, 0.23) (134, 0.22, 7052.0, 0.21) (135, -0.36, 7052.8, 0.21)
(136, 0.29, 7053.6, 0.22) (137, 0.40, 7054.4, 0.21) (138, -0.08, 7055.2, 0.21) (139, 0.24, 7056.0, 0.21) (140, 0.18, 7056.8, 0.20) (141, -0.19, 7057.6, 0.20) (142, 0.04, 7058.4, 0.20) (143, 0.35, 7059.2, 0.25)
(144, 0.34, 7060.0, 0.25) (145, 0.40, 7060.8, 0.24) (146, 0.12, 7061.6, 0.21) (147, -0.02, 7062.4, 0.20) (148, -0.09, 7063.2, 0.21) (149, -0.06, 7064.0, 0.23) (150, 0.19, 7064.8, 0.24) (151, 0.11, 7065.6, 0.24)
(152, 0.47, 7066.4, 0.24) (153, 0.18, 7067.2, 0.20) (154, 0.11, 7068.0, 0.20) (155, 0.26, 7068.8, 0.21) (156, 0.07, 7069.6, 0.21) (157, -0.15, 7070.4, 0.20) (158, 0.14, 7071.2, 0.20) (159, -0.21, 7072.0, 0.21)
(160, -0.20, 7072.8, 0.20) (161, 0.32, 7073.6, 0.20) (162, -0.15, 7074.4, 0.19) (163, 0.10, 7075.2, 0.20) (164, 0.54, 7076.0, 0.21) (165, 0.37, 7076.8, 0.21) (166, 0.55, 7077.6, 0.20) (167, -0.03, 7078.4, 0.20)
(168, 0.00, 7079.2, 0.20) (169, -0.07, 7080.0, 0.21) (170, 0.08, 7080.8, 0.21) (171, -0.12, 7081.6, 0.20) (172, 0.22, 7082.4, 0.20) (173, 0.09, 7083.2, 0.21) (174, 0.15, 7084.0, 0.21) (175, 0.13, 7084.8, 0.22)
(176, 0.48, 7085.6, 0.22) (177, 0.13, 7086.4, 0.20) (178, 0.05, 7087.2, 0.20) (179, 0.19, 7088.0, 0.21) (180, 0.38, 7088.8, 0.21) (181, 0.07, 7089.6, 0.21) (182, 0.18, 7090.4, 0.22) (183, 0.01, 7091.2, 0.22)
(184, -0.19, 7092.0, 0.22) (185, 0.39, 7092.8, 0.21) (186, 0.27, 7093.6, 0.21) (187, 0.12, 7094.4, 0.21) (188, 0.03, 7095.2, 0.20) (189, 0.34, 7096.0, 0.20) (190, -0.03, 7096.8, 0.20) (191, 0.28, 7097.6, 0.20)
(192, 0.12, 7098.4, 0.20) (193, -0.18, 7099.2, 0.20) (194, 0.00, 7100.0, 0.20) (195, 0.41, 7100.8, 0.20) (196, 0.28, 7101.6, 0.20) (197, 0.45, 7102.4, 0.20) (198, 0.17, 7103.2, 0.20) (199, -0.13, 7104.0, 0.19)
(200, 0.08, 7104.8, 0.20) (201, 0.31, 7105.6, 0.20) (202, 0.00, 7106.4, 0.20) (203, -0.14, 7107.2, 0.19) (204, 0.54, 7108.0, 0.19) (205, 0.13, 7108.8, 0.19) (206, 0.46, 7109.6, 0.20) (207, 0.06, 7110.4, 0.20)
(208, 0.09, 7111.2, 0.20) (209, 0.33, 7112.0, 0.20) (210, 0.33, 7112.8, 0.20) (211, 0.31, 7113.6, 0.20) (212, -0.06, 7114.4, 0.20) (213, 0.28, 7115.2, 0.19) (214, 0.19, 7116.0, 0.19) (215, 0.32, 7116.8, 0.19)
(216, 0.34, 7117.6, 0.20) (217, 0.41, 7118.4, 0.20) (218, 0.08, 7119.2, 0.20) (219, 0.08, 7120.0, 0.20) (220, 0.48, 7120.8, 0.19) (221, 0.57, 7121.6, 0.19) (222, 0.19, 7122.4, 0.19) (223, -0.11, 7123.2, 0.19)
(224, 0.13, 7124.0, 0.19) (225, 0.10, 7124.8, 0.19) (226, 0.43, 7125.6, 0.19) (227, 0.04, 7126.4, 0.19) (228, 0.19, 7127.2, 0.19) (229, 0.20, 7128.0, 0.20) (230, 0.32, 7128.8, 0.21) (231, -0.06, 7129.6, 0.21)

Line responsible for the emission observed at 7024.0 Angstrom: [O II]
